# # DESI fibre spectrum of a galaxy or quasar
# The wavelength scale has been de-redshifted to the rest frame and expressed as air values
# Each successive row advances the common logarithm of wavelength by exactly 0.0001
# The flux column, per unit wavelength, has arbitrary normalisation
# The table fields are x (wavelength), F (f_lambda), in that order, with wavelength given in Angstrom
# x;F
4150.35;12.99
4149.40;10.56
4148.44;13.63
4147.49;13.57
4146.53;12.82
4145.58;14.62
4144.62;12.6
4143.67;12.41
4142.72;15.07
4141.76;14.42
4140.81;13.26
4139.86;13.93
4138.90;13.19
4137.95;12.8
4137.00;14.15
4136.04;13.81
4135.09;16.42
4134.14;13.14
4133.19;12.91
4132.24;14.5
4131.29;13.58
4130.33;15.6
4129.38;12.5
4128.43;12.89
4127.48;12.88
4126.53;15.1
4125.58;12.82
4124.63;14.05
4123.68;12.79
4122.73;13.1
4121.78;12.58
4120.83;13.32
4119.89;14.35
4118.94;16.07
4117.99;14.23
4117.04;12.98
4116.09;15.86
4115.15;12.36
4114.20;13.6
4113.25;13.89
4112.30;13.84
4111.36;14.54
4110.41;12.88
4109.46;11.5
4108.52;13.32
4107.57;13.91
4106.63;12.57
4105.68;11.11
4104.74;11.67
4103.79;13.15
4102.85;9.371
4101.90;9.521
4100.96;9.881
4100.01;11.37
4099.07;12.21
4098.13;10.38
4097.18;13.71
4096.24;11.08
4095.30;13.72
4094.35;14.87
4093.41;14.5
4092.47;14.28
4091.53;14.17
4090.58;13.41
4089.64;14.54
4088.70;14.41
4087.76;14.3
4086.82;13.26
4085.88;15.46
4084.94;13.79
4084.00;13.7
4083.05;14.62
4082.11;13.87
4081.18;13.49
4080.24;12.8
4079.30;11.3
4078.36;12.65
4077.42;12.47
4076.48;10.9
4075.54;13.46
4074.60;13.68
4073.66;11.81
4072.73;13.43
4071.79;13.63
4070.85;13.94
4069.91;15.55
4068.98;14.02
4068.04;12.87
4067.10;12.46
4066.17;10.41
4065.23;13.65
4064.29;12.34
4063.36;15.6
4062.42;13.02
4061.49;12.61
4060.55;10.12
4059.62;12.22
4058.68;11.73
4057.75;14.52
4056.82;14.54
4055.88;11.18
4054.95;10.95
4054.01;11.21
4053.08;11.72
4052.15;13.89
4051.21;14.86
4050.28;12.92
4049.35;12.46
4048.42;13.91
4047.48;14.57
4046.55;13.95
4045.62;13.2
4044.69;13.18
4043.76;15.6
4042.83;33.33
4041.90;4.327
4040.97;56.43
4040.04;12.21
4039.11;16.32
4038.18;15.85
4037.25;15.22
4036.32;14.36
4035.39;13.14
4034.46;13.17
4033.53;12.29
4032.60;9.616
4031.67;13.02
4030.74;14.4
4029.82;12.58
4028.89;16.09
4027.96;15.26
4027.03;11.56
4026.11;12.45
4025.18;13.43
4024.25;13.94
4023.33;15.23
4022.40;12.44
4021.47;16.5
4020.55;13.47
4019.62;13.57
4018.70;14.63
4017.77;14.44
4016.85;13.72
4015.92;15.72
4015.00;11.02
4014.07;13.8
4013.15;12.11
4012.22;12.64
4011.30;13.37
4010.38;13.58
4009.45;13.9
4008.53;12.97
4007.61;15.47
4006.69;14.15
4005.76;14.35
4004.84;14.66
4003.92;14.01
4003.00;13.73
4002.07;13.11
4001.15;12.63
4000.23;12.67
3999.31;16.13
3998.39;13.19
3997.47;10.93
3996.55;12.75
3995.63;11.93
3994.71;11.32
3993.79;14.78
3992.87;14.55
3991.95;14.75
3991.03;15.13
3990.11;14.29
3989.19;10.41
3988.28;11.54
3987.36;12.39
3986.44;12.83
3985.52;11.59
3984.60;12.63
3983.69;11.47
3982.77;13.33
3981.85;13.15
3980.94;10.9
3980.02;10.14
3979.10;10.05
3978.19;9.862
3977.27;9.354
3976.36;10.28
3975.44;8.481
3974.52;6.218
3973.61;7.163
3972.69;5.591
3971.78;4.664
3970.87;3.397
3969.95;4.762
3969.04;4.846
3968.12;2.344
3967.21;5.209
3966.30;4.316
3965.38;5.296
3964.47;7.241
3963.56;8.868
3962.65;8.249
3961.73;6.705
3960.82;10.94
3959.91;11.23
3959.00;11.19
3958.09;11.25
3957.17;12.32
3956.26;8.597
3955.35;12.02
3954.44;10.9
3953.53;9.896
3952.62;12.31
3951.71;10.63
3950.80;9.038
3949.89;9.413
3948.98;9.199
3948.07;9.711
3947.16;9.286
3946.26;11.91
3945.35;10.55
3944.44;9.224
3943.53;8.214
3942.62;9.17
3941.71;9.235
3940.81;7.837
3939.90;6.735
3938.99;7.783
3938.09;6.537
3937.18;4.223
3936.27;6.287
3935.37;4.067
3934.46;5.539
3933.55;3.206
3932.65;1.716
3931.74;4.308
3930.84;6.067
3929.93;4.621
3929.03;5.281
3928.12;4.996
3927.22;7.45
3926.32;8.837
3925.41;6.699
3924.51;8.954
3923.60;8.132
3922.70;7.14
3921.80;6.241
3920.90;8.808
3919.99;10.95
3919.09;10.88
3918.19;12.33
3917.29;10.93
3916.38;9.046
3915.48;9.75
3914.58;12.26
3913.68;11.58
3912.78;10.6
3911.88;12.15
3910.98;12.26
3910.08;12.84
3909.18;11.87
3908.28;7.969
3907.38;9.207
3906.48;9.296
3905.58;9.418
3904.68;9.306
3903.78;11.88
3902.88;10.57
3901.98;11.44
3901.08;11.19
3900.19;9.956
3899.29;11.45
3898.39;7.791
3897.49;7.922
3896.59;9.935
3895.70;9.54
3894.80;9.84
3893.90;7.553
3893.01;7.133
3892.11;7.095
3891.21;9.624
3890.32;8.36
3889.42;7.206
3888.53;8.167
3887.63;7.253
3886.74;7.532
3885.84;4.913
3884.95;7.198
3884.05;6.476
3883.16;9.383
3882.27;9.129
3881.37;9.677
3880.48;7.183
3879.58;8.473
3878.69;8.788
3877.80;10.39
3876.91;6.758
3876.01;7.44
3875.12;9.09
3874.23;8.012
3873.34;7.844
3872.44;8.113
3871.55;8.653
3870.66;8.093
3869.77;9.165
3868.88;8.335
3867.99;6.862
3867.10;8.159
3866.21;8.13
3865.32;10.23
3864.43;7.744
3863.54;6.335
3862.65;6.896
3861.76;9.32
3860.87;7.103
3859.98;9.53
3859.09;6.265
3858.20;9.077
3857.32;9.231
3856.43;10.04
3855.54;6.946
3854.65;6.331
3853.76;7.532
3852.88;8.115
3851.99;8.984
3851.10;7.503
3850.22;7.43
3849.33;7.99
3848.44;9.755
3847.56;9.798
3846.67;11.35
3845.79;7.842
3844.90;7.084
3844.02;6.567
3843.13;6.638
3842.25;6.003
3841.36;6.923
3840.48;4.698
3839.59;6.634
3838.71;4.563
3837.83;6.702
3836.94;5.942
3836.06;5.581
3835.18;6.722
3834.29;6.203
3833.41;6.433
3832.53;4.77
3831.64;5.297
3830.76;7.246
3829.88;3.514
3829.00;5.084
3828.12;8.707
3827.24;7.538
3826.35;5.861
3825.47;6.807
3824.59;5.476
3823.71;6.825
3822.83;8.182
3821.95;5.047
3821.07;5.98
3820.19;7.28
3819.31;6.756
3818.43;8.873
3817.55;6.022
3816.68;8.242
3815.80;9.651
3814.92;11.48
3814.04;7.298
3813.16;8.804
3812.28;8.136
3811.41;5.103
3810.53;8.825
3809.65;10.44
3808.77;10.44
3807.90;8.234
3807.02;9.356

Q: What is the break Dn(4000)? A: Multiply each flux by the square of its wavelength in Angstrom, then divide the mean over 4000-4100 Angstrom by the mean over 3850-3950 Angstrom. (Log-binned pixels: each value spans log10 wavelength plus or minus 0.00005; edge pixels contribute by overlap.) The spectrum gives 1.8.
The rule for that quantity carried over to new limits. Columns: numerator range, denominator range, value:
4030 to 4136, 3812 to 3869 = 2.11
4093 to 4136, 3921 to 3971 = 1.86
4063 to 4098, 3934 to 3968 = 1.66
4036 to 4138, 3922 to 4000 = 1.62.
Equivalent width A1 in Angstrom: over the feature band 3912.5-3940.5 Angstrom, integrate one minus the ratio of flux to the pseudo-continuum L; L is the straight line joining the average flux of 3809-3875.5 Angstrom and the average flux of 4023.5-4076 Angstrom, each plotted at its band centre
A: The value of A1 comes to 7.4 Angstrom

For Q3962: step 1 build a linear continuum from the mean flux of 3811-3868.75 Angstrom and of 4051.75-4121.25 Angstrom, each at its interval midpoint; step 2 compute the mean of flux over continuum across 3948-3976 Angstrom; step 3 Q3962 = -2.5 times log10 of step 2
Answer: 0.238 mag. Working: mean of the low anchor 7.32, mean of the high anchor 13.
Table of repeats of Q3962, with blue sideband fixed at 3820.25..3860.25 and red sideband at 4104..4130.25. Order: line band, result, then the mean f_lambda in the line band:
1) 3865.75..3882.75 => -0.07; 8.34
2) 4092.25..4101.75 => 0.04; 12.5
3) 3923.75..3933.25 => 0.46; 5.92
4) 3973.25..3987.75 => -0.04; 10.6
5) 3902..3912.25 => -0.23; 10.6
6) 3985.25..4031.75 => -0.23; 13.5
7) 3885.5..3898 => 0.03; 8.03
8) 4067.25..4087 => -0.07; 13.3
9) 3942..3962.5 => -0.06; 10.1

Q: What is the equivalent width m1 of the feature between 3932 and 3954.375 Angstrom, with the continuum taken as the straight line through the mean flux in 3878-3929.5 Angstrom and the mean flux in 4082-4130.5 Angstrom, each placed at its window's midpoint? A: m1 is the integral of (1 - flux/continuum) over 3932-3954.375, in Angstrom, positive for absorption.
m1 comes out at 4.3 Angstrom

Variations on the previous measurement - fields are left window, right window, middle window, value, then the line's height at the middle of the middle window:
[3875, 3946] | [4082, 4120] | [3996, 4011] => -4.0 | 10.8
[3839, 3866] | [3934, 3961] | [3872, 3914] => -3.3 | 8.41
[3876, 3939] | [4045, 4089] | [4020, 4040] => -2.9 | 12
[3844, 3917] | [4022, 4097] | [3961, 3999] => 6.7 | 11.7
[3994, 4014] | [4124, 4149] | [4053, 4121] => 2.8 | 13.6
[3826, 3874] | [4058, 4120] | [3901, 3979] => 8.2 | 9.54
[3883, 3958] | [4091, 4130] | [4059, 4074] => -1.2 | 12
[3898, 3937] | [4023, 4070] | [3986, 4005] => -1.7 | 12.1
